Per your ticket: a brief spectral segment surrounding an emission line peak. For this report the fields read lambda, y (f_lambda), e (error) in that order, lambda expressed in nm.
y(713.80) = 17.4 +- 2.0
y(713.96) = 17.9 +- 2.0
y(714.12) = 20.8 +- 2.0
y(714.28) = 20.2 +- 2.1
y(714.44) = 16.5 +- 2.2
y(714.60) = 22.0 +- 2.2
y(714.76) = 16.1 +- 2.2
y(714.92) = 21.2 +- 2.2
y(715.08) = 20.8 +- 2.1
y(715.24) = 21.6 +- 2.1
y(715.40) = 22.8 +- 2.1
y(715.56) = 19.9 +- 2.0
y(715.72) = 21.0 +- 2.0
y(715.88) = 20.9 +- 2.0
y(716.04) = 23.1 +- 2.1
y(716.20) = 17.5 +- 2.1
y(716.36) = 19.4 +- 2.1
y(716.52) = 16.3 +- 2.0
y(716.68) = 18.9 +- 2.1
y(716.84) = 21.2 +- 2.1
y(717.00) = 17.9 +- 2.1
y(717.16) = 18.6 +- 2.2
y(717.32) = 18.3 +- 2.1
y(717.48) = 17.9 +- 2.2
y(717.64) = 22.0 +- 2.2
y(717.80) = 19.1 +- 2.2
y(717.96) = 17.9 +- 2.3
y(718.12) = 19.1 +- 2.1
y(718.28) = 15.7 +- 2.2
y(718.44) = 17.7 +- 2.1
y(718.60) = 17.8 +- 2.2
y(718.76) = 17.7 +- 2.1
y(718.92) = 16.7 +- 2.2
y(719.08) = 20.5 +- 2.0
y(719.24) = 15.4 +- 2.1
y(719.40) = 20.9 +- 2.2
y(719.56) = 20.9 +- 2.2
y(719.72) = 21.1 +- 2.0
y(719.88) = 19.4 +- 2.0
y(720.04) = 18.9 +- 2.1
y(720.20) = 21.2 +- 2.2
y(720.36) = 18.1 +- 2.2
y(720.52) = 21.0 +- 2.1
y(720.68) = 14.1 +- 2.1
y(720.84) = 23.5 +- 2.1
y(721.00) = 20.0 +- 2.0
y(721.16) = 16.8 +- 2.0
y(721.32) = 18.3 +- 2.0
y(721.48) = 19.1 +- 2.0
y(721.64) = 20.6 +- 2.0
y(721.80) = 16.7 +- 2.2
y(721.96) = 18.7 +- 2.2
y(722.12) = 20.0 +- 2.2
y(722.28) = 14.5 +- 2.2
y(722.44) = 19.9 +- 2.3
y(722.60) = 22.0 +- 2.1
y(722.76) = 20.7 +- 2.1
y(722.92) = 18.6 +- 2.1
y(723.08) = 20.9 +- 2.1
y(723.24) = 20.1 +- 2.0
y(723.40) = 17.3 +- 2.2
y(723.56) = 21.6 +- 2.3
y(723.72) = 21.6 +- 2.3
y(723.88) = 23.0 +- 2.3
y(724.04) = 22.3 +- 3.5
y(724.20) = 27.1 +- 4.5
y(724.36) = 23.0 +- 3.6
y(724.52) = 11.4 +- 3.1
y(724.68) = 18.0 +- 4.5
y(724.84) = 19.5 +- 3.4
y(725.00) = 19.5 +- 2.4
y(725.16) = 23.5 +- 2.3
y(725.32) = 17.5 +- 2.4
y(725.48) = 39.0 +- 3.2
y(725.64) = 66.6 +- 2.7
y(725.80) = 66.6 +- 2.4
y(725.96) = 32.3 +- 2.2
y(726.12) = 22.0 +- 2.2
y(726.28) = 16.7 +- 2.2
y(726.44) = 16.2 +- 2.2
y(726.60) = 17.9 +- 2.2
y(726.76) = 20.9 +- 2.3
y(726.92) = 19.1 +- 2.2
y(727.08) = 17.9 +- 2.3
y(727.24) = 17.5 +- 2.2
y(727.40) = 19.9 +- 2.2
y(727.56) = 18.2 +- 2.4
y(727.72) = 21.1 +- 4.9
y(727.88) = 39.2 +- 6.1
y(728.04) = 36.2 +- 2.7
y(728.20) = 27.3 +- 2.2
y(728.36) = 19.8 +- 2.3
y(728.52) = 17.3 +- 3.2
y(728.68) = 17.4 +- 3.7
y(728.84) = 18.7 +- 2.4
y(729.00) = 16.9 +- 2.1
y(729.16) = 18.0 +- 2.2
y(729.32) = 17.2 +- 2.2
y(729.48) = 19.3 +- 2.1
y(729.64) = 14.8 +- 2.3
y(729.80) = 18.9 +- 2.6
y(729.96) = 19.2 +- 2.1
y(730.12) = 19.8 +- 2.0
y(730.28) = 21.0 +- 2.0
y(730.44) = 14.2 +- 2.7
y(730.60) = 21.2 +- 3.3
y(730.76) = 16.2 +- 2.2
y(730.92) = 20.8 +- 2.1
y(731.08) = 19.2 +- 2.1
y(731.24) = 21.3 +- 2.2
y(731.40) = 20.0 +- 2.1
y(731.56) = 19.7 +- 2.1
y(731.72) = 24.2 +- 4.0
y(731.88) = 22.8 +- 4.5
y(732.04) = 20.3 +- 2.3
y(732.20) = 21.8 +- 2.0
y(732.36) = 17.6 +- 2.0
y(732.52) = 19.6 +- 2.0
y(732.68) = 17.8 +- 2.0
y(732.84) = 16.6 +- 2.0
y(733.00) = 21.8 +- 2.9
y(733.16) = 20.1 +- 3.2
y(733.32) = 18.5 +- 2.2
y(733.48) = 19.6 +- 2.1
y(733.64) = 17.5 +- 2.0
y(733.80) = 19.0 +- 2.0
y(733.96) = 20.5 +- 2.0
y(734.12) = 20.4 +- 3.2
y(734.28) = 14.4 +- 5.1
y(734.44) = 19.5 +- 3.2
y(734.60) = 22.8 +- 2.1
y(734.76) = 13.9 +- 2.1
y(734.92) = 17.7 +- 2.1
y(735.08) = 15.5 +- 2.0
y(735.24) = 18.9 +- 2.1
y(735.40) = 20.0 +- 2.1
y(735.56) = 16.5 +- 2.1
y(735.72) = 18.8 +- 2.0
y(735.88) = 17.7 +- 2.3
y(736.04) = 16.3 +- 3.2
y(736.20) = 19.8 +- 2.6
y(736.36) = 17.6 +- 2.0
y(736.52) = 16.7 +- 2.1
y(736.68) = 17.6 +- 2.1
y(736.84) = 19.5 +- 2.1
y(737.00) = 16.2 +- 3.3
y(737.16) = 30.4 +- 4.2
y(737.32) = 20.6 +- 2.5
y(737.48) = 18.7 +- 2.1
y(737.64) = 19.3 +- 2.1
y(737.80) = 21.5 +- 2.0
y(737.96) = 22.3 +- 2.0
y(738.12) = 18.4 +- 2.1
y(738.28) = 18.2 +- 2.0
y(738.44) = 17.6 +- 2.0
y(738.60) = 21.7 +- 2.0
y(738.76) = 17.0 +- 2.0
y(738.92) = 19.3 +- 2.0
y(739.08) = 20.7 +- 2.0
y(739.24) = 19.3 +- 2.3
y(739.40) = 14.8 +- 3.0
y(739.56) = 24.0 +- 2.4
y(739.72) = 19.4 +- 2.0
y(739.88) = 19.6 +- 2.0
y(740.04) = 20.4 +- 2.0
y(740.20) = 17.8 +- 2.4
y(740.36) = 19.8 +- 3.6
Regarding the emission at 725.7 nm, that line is Halpha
